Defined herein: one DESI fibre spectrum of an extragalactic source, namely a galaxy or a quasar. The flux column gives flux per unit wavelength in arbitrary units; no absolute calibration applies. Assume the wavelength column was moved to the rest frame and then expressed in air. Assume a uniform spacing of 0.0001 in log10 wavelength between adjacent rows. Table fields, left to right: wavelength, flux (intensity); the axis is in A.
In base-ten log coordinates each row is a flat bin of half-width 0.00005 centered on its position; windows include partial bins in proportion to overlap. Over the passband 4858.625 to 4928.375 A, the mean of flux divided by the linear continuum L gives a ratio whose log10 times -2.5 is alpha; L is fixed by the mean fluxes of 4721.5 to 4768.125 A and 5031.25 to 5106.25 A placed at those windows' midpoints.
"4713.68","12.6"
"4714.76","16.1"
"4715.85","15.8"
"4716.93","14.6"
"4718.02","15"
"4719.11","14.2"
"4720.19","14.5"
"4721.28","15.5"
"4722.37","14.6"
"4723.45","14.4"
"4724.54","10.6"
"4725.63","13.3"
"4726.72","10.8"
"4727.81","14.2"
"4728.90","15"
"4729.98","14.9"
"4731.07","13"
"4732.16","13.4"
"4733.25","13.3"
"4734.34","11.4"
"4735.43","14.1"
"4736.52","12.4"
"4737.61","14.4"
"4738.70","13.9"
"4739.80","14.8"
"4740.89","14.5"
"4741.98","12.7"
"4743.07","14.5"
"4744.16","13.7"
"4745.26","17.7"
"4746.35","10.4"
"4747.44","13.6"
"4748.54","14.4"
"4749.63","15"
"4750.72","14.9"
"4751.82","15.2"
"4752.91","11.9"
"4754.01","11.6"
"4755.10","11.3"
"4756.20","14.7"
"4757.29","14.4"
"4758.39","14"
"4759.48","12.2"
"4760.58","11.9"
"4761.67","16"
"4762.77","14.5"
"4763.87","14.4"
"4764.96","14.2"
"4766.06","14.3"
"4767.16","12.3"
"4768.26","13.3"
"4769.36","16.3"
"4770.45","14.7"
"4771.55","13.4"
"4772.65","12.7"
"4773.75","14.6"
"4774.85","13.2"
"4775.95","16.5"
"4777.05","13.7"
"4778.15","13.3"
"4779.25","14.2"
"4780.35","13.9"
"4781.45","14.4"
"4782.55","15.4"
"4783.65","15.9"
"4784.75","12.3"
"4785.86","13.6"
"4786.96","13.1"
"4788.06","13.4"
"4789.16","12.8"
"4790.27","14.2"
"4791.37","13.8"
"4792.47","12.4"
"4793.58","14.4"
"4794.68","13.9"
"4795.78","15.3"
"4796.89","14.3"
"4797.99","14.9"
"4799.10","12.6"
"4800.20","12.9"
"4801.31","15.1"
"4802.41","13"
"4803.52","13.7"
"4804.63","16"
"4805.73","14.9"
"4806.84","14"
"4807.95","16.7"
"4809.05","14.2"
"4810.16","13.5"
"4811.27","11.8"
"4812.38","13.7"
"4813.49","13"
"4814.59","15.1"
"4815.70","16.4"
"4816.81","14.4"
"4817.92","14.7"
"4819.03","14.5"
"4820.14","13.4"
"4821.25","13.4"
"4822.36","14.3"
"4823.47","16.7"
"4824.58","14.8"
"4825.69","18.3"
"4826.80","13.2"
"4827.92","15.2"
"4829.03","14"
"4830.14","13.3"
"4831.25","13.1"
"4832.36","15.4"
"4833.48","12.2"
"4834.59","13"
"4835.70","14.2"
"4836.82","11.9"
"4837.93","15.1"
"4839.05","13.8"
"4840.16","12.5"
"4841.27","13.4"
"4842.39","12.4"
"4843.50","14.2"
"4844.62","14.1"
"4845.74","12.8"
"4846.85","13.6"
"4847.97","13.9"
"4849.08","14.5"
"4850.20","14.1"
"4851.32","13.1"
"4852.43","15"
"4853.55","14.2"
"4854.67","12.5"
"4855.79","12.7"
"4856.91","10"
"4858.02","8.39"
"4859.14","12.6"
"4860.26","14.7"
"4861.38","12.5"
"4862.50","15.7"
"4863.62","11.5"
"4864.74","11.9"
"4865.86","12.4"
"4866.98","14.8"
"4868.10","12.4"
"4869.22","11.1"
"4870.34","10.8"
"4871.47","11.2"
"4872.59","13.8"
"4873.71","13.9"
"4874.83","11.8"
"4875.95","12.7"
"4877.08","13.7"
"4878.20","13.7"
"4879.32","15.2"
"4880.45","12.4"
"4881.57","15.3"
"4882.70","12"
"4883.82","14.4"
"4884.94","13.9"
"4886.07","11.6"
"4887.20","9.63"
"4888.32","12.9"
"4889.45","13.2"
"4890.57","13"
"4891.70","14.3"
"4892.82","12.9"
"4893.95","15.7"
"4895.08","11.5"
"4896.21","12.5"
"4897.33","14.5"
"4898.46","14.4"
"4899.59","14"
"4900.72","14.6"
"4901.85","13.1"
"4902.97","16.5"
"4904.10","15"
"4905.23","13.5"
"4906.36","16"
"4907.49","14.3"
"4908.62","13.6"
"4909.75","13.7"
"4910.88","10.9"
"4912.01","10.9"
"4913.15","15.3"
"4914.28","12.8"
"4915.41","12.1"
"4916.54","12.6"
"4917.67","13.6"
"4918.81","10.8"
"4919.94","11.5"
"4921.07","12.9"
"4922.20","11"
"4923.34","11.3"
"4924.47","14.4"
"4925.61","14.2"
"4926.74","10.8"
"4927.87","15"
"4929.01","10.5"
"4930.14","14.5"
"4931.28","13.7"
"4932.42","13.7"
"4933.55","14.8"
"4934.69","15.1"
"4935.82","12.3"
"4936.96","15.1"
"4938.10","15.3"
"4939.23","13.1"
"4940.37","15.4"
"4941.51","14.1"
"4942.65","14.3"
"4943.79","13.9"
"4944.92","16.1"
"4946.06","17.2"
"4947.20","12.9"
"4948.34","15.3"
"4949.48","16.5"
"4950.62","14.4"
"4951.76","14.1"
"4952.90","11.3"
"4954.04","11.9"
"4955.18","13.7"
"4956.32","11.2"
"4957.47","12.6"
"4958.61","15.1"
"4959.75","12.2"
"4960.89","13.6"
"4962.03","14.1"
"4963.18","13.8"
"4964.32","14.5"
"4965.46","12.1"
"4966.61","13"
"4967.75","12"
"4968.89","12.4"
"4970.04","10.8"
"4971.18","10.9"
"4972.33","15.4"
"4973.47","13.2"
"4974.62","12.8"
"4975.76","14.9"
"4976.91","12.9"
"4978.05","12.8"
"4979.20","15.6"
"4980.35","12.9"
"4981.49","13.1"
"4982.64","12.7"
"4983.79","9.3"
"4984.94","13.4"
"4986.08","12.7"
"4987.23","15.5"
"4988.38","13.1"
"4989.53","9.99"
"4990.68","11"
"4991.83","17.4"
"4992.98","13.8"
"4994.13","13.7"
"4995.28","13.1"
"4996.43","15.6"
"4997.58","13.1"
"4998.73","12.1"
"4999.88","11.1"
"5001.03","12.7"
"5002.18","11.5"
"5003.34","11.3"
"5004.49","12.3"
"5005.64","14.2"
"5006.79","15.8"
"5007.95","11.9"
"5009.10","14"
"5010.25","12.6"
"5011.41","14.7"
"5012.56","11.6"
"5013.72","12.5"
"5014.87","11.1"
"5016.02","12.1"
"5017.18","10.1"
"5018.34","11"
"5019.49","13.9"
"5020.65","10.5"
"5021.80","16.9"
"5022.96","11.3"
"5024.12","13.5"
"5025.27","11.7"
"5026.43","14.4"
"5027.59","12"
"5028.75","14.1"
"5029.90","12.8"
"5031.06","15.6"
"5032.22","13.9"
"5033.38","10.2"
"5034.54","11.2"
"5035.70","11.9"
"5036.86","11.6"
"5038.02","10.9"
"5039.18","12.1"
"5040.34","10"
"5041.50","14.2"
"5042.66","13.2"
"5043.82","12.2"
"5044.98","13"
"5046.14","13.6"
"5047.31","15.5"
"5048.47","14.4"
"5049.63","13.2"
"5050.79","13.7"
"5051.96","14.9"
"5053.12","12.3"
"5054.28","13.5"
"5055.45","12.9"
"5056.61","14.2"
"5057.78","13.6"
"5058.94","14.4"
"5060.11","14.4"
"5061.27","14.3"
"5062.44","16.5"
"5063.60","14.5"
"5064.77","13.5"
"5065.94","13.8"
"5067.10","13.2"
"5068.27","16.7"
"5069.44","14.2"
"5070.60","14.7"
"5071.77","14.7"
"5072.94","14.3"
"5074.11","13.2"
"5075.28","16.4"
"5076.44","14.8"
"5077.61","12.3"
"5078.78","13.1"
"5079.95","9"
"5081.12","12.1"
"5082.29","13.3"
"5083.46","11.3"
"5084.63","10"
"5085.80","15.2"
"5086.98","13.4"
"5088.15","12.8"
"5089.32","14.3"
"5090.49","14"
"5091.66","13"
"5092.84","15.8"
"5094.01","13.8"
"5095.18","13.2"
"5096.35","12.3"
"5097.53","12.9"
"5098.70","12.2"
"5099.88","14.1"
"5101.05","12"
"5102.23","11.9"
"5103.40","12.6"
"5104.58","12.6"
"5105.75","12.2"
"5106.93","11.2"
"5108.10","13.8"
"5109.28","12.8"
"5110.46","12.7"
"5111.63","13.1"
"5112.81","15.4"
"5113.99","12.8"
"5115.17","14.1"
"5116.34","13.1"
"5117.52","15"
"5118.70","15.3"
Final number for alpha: 0.03 mag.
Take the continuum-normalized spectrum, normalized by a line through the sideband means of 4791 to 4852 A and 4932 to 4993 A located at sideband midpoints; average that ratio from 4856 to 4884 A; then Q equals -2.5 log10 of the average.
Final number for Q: 0.09 mag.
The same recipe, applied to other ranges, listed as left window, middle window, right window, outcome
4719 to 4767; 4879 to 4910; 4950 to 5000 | -0.03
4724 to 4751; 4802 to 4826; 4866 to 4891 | -0.10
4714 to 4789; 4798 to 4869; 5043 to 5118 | 0.01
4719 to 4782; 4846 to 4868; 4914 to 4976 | 0.04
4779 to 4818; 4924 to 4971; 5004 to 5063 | -0.02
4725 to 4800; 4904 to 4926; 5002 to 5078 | 0.05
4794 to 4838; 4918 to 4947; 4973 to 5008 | -0.01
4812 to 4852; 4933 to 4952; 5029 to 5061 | -0.09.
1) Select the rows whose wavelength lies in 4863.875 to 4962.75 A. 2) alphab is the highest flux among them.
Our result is 17.2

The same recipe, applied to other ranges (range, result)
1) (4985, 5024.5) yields 17.4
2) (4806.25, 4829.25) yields 18.3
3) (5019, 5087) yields 16.9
